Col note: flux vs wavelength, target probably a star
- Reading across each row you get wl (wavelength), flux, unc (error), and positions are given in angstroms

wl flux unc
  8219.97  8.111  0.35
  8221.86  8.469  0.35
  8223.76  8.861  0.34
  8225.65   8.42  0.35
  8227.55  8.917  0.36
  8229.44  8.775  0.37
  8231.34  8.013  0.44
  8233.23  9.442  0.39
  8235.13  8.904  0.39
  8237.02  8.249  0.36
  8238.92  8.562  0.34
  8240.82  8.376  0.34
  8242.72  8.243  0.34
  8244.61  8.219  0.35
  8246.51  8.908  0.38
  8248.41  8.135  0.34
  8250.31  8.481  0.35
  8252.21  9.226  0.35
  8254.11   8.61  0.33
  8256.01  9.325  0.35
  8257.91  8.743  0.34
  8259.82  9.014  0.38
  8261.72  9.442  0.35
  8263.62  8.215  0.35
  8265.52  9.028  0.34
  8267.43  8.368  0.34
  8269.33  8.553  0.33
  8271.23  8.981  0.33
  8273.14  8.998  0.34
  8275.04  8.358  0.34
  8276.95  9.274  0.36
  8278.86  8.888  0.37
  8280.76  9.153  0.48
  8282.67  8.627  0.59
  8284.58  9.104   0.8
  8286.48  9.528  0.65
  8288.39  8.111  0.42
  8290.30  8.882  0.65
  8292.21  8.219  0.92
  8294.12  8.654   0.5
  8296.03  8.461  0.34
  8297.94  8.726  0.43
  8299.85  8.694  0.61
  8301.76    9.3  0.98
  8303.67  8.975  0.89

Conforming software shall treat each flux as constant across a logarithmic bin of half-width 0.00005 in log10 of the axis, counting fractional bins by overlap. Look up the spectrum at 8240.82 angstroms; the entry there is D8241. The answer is 8.376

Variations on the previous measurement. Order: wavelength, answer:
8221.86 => 8.469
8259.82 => 9.014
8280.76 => 9.153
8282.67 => 8.627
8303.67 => 8.975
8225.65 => 8.42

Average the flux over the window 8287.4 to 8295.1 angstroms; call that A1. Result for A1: 8.47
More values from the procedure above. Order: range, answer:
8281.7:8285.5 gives 8.85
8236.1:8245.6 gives 8.33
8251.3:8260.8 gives 8.98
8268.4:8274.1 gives 8.85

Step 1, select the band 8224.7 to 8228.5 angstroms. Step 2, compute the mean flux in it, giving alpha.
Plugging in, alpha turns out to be 8.68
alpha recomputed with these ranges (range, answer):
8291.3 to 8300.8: 8.55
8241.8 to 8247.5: 8.46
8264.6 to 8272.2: 8.73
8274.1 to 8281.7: 8.92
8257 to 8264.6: 8.85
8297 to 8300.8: 8.71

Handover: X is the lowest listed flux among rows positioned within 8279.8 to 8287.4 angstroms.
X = 8.627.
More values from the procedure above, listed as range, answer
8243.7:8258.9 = 8.135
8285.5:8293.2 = 8.111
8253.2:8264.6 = 8.215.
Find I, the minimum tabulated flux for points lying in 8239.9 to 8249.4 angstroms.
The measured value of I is 8.135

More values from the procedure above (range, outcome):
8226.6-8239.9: 8.013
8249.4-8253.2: 8.481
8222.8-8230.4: 8.42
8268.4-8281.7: 8.358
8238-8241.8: 8.376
